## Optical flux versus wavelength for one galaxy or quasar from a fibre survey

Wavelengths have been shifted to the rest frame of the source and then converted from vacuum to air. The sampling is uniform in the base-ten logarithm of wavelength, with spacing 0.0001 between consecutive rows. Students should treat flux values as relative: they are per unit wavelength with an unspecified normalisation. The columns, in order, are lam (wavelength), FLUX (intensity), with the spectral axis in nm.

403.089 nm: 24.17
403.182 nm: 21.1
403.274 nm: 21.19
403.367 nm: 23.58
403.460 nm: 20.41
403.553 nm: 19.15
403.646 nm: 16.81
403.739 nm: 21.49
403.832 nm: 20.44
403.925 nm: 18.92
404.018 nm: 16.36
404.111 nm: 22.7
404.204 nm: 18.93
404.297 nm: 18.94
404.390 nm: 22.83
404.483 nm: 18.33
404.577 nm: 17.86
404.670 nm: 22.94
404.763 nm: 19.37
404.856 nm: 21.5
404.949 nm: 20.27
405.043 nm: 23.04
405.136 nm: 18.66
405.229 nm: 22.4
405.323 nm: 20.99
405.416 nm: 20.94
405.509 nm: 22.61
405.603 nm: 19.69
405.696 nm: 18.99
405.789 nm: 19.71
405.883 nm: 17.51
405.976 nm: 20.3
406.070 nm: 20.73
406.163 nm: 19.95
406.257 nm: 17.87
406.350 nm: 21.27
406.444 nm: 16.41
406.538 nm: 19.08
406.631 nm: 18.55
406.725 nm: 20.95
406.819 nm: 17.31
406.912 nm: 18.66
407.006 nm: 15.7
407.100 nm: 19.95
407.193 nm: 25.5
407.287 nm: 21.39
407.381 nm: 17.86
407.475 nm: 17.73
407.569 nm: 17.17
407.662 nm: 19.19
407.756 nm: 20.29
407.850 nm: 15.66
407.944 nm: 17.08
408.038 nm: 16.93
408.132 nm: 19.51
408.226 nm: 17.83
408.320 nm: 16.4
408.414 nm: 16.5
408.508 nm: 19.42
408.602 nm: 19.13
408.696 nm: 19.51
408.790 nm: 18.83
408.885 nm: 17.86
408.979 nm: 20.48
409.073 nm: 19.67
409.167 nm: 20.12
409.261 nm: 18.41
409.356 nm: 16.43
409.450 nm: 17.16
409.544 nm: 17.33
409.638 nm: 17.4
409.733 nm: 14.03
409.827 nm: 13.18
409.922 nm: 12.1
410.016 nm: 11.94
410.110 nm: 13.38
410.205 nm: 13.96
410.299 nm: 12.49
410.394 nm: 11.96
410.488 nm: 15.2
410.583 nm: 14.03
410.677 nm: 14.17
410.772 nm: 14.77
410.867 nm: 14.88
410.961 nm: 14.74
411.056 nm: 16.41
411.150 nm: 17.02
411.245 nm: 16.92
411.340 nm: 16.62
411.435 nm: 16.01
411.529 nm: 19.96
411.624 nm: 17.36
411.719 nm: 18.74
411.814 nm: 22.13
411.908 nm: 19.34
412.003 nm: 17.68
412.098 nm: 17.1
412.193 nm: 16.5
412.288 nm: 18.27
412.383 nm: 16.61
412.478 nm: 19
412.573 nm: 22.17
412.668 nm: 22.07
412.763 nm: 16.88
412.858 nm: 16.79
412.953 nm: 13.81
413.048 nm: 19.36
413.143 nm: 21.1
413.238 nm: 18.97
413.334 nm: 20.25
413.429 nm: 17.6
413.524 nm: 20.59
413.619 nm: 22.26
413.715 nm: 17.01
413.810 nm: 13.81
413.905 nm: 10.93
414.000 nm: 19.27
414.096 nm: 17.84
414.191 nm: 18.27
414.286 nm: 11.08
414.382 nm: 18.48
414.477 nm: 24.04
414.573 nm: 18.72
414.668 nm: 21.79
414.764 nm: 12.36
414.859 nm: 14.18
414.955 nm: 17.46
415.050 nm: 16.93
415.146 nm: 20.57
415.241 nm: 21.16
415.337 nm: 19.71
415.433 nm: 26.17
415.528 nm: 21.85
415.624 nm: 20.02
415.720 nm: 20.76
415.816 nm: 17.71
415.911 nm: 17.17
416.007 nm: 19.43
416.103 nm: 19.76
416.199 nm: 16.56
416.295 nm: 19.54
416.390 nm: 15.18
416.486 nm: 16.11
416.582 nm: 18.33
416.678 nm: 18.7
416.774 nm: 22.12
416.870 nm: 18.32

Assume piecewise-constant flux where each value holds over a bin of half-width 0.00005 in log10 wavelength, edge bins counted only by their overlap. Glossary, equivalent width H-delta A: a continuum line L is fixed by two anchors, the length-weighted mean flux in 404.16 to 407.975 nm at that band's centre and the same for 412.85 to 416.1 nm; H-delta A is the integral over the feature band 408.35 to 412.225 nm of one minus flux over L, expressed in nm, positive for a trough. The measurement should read 0.498 nm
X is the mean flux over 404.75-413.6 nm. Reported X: 18.1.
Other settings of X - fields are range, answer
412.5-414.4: 17.9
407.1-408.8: 18.7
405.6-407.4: 19.4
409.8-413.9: 16.8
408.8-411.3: 15.7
